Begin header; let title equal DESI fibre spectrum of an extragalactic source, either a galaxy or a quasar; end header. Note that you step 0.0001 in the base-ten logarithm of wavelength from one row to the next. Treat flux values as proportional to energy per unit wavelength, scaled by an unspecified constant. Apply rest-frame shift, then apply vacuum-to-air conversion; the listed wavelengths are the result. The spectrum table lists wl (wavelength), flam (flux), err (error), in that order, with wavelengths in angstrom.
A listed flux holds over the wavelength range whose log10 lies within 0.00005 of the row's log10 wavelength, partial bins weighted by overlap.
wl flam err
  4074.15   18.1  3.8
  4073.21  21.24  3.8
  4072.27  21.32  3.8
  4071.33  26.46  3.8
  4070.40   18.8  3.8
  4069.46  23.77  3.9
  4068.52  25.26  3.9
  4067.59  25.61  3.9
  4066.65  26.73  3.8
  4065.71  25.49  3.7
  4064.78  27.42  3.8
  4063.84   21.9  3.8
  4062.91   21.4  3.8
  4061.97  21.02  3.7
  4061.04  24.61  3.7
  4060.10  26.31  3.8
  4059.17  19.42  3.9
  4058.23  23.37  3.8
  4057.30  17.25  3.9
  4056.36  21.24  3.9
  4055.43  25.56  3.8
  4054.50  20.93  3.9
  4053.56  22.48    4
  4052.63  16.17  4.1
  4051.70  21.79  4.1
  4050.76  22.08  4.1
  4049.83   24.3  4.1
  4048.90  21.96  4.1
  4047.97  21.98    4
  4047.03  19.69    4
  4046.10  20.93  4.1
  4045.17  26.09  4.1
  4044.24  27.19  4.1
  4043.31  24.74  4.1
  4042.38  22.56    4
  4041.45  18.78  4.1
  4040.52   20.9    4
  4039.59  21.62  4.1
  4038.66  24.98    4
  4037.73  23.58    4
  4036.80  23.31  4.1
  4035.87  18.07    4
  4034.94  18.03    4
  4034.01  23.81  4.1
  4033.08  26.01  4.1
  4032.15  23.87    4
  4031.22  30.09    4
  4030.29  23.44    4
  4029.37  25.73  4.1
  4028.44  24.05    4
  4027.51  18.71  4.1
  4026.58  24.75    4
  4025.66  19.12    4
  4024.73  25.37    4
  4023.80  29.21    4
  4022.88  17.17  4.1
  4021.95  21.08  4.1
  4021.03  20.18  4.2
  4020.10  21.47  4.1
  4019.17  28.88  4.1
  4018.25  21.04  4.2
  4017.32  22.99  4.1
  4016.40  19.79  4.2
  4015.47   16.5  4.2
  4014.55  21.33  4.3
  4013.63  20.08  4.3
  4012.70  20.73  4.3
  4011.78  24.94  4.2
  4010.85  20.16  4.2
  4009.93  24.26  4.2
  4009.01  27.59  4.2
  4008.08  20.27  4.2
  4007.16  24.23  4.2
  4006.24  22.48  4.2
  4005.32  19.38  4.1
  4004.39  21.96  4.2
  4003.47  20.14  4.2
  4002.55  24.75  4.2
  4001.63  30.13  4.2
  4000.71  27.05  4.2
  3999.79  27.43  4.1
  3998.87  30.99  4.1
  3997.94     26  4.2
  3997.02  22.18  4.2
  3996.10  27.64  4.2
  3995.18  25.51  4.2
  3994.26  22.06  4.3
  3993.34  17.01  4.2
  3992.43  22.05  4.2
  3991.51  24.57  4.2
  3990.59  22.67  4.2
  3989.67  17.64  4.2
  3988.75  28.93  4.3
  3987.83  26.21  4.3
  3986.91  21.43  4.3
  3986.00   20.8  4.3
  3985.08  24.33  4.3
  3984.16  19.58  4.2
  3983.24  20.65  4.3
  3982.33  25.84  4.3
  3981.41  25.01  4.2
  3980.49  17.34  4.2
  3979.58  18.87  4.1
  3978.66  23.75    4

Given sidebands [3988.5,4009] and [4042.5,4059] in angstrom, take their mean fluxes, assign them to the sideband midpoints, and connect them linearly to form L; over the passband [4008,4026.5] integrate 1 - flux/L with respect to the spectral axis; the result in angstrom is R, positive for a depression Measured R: 0.9 angstrom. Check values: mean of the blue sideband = 23.9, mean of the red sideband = 22.2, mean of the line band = 22.2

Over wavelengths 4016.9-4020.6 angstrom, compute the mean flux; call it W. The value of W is 23.5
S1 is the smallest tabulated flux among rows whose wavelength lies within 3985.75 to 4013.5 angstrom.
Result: 17.01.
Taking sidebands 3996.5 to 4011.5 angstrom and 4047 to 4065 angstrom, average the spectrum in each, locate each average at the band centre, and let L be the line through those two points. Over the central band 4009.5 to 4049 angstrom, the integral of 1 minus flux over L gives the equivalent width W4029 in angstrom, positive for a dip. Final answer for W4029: 1.09 angstrom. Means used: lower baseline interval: 24.3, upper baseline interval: 22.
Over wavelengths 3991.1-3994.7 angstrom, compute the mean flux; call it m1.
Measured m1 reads 21.4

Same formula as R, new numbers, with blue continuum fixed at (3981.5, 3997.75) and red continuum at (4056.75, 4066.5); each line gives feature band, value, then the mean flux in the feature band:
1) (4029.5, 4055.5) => 0.31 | 22.7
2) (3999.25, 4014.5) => -0.31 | 23.5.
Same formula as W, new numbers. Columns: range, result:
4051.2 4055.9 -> 21.4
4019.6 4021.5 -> 20.9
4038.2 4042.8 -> 21.8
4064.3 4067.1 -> 26.5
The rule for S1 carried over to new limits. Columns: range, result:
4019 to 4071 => 16.17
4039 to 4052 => 18.78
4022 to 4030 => 17.17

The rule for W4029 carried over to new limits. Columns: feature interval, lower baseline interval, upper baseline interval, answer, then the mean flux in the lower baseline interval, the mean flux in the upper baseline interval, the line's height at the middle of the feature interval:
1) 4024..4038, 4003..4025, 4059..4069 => -0.3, 22.1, 24.3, 22.8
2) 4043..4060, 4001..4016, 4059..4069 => 1.2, 22.5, 24.3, 23.9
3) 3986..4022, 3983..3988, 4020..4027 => -1.6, 22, 22.3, 22.2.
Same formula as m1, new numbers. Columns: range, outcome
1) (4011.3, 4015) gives 21.7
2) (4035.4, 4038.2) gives 21.6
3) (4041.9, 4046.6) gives 24.3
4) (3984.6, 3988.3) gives 23.2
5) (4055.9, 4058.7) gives 20.6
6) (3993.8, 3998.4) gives 24.7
